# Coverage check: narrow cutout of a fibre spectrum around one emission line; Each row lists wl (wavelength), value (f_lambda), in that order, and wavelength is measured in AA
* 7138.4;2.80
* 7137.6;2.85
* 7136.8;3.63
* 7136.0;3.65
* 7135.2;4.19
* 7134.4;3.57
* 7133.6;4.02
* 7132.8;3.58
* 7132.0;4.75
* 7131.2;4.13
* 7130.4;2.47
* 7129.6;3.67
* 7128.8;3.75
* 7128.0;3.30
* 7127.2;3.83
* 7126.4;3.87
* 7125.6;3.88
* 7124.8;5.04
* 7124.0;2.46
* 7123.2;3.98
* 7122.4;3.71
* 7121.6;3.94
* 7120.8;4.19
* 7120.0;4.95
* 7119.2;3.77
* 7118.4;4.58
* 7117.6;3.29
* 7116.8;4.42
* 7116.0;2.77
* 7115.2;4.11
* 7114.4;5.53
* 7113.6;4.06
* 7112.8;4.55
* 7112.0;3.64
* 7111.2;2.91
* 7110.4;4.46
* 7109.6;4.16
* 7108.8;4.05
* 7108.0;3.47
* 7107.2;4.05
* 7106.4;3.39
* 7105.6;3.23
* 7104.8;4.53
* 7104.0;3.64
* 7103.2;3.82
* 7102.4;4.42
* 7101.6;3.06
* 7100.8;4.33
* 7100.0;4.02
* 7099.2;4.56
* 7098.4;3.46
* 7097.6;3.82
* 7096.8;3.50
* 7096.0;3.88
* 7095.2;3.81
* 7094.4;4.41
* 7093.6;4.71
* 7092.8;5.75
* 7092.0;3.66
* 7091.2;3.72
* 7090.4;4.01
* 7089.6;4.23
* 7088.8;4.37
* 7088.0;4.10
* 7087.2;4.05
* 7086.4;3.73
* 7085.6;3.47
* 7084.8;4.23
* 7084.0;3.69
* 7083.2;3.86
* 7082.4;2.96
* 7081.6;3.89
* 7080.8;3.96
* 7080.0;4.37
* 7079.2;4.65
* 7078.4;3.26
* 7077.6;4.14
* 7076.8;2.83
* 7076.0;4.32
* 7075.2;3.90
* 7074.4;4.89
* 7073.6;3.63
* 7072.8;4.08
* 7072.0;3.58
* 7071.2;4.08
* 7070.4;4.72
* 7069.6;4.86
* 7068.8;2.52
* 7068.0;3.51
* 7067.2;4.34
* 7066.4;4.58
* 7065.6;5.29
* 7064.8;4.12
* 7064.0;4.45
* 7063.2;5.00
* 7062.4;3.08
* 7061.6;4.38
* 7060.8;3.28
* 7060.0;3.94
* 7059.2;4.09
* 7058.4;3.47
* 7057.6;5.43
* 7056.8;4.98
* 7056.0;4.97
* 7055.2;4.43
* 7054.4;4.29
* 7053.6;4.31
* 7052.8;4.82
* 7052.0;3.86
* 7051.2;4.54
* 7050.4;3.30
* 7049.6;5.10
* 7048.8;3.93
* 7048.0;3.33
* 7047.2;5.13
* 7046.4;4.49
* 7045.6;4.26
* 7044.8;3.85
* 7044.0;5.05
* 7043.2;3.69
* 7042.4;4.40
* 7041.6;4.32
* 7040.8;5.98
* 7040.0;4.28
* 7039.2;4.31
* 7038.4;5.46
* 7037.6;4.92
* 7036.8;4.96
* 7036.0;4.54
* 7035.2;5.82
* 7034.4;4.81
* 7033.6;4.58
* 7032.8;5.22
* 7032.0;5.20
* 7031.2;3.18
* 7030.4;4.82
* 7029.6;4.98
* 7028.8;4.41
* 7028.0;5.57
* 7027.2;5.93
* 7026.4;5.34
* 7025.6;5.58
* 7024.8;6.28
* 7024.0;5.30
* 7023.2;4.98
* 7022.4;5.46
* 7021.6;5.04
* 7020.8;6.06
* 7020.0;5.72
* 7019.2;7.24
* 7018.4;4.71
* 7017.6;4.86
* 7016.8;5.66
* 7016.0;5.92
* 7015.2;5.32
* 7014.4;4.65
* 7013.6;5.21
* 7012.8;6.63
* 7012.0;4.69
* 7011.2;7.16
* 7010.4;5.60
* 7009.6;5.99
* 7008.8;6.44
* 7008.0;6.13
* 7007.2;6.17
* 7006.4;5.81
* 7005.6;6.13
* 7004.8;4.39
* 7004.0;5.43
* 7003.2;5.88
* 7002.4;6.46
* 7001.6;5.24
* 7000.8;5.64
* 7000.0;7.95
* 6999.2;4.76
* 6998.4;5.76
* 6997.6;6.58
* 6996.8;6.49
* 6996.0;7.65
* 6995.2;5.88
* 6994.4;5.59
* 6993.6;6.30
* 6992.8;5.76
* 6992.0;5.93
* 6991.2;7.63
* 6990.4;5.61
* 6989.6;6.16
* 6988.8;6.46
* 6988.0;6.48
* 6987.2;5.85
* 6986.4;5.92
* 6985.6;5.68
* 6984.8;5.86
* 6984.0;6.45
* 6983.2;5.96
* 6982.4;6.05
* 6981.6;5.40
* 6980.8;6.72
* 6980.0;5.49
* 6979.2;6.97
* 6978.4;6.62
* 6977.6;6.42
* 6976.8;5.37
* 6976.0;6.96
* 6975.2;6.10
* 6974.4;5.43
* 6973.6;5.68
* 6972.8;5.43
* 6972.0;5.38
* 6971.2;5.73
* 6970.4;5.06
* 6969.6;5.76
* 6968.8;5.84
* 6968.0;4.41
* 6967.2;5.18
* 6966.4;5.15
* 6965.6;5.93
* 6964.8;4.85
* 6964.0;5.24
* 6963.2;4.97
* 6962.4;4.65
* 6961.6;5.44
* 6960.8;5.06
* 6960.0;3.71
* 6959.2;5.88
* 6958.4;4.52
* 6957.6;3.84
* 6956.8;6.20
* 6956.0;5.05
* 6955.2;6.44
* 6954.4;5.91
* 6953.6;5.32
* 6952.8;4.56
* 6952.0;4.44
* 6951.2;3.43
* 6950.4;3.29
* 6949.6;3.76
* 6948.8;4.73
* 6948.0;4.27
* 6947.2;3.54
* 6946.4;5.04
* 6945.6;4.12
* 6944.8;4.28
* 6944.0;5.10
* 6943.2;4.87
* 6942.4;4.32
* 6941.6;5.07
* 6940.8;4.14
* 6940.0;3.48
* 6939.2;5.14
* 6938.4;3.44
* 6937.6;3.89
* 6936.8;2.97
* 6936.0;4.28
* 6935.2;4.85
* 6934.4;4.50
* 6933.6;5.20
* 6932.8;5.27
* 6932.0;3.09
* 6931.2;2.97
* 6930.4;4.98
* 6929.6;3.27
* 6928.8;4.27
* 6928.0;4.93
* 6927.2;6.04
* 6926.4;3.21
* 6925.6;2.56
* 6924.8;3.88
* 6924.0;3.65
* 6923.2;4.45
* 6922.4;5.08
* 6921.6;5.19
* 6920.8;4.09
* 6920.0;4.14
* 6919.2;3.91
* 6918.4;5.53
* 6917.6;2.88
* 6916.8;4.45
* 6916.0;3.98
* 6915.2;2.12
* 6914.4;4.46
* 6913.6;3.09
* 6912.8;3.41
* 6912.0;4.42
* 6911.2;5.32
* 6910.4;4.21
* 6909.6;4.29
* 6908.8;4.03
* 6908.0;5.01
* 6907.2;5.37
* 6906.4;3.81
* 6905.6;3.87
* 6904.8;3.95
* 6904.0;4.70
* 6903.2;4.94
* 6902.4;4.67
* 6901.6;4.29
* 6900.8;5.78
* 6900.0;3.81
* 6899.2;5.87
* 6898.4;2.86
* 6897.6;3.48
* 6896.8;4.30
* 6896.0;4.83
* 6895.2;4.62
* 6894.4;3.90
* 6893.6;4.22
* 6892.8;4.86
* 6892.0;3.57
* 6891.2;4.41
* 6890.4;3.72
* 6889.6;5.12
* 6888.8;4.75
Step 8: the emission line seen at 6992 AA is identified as Mg II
